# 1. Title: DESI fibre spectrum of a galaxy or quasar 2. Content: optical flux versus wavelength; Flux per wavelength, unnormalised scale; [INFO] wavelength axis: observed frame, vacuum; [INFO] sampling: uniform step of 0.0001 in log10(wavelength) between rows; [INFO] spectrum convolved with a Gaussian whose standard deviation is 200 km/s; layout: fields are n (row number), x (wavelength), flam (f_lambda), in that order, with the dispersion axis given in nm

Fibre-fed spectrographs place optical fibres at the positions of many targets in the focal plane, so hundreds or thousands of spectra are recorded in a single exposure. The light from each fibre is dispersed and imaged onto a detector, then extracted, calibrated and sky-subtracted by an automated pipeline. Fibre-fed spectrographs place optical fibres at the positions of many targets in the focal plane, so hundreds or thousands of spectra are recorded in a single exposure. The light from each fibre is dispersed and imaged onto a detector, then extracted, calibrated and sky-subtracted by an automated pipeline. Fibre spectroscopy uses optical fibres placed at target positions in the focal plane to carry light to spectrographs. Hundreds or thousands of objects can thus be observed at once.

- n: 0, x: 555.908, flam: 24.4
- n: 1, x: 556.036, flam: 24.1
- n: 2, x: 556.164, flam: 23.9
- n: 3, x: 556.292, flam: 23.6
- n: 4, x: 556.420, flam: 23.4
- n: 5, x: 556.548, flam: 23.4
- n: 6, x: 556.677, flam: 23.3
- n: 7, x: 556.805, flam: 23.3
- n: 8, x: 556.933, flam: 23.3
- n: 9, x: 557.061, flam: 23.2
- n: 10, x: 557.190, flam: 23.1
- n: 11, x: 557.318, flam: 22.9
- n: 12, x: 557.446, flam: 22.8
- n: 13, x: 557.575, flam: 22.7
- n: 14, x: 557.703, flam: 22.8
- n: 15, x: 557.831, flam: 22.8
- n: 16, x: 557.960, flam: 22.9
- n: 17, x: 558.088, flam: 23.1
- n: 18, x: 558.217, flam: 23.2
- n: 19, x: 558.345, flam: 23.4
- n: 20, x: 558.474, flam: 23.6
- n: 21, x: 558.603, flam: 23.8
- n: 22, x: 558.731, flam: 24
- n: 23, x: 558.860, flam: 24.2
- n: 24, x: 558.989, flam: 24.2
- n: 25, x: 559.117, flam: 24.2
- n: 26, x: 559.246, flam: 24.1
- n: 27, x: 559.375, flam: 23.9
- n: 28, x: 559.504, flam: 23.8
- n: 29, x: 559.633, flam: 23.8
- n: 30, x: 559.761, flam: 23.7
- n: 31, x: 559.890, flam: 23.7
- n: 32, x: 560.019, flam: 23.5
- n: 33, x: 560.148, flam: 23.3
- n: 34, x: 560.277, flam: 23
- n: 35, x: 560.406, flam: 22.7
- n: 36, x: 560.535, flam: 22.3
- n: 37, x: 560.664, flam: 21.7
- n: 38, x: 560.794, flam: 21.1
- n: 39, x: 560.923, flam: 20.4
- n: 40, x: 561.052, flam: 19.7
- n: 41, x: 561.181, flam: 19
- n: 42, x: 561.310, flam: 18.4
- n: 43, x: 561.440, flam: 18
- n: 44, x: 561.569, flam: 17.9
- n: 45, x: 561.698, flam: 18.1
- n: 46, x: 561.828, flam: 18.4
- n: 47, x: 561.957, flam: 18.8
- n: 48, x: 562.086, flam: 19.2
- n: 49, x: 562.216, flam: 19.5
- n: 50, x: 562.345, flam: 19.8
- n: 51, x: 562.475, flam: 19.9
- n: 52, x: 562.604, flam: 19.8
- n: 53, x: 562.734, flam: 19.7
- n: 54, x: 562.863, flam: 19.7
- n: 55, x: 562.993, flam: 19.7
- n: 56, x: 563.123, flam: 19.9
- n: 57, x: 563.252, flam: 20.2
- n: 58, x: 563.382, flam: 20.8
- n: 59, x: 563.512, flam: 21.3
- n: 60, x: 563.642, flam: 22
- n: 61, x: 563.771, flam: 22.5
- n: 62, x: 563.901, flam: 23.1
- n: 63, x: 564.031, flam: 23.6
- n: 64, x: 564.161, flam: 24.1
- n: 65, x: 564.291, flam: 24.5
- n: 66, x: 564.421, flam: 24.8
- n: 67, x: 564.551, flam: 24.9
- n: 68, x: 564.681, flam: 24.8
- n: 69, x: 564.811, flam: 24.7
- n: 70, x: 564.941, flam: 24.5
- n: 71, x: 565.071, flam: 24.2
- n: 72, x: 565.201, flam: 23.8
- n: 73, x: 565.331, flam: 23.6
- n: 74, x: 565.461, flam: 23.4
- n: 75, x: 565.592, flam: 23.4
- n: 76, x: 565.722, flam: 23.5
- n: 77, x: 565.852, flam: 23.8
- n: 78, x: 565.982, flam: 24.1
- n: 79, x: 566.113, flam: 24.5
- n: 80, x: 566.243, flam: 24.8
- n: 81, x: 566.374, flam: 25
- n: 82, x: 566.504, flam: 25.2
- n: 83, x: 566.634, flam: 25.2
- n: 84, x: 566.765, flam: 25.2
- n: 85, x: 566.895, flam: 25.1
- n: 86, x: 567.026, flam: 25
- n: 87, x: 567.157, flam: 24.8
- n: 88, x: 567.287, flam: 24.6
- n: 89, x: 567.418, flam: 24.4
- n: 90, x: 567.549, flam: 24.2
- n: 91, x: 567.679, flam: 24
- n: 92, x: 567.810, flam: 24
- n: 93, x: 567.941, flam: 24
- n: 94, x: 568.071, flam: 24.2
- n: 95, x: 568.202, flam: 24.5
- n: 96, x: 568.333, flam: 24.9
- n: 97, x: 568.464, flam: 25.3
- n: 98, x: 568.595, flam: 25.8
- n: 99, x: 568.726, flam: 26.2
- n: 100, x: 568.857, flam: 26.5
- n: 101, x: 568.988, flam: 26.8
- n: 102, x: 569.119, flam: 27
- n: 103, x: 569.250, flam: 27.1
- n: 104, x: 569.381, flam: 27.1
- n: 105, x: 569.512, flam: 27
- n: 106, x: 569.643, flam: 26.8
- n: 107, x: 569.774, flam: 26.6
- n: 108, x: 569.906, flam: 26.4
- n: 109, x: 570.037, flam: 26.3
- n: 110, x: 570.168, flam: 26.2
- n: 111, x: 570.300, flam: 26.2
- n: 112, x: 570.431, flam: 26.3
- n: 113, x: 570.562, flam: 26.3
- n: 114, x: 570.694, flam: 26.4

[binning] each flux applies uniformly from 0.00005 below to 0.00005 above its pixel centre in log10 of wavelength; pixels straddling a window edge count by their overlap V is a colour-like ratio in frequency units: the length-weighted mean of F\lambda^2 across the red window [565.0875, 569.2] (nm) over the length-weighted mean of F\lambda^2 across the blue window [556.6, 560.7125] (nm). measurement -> 1.09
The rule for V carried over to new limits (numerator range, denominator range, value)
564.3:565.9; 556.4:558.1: 1.08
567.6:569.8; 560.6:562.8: 1.36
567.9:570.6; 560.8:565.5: 1.25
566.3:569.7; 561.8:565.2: 1.18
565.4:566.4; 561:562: 1.32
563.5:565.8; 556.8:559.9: 1.04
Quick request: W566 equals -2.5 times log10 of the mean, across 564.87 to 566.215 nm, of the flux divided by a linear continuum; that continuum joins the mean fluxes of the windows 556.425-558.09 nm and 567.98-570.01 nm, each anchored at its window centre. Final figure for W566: 0.06 mag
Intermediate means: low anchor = 23.1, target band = 23.9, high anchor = 26.1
